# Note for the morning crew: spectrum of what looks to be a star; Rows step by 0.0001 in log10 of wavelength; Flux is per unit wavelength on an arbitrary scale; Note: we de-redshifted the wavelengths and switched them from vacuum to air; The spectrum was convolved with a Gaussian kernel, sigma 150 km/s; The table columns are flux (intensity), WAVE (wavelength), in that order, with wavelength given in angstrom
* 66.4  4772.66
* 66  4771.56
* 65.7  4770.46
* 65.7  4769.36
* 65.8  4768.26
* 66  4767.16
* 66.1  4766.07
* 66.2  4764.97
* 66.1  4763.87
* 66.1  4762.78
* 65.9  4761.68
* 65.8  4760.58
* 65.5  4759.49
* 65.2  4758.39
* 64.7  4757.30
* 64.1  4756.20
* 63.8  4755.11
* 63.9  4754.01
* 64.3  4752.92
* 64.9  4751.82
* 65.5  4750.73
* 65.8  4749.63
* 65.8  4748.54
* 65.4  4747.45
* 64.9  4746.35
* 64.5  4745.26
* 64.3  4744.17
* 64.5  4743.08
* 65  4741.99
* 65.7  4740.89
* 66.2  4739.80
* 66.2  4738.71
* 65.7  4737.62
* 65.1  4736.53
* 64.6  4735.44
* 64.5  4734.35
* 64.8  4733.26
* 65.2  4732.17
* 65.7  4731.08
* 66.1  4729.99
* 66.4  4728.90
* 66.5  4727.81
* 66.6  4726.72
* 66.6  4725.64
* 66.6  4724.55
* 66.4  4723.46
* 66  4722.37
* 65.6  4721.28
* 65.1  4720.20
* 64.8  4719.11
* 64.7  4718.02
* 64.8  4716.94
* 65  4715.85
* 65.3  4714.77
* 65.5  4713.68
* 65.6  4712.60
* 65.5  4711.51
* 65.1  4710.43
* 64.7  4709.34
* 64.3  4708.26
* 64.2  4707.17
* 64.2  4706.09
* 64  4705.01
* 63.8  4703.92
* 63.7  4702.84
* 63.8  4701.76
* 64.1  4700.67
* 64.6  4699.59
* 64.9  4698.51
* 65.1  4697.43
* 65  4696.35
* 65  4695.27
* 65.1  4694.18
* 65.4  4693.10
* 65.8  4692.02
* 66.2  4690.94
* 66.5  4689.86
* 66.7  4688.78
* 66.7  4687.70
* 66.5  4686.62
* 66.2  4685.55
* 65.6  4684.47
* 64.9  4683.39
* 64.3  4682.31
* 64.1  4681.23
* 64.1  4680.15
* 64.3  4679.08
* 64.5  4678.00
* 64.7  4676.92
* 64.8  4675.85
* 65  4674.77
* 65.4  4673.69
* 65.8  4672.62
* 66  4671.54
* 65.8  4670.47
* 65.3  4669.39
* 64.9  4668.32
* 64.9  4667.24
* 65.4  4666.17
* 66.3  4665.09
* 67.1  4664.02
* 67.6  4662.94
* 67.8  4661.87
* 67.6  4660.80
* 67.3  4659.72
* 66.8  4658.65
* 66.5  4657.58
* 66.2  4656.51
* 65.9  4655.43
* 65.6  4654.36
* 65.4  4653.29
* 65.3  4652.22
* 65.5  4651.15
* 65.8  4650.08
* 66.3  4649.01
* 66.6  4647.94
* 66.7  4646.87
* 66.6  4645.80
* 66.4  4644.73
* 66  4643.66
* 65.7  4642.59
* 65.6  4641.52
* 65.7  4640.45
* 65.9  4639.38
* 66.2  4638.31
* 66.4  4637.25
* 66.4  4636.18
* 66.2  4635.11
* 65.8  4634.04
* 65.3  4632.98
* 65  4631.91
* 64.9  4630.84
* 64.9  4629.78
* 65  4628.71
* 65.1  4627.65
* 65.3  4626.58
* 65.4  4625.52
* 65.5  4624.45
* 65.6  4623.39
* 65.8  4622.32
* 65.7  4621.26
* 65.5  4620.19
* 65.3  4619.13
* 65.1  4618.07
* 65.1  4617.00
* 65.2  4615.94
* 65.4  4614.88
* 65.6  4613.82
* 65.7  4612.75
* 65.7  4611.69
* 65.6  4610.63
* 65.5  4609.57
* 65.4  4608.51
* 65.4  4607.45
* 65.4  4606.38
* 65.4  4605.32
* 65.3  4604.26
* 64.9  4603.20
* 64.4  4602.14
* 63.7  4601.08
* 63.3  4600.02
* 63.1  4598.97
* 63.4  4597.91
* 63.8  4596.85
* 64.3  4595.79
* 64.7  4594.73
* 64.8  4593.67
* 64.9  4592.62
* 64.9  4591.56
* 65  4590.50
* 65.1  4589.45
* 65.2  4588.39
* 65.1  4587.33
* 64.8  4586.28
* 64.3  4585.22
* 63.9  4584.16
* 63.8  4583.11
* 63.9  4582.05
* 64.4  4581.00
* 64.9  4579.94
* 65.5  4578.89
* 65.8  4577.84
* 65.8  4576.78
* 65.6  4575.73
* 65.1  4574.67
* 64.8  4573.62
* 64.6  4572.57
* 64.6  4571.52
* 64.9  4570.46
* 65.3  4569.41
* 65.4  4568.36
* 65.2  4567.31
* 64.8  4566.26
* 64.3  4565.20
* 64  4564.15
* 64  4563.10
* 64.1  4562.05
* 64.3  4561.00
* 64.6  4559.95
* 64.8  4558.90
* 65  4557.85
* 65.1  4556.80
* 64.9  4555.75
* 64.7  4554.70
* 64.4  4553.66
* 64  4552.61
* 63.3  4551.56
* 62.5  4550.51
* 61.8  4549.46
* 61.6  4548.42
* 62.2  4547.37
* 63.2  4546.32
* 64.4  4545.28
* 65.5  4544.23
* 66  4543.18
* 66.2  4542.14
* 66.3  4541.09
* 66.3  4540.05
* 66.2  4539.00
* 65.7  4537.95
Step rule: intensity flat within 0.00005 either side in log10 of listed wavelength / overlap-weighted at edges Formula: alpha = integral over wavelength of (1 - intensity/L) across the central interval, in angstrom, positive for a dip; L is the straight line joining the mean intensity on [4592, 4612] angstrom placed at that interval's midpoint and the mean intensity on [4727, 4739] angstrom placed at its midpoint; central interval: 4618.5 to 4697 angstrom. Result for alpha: -0.8 angstrom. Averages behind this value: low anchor 64.7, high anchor 65.5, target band 65.7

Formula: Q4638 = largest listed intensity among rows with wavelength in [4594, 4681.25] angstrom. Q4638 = 67.8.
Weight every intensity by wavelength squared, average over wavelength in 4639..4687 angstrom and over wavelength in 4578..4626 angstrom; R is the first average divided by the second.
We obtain 1.04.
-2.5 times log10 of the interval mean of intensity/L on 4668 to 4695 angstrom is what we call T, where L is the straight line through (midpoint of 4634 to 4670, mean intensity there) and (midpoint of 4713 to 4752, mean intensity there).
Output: 0.01 mag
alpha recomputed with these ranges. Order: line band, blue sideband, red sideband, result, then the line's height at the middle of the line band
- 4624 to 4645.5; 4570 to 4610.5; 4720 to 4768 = -0.23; 64.9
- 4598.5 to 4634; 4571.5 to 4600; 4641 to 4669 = 0.11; 65.4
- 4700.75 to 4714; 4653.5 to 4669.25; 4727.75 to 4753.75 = 0.25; 65.7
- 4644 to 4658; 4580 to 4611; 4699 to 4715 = -0.32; 64.6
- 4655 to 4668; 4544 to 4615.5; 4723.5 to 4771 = -0.32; 65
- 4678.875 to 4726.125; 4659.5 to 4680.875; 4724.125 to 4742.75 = 0.40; 65.7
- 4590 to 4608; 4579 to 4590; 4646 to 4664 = 0.13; 65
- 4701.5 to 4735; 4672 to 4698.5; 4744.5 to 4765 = 0.01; 65.2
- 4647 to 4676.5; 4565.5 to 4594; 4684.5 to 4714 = -0.44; 65.1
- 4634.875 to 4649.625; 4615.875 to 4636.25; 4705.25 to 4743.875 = -0.18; 65.4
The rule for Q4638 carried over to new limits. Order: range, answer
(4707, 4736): 66.6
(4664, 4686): 67.1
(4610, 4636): 66.2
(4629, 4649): 66.7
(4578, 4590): 65.5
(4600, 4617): 65.7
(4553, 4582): 65.8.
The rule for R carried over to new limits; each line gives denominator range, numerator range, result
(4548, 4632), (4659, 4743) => 1.06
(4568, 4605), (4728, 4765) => 1.08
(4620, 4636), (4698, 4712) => 1.02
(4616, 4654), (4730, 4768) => 1.04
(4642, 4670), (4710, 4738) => 1.02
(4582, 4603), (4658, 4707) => 1.06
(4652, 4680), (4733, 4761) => 1.02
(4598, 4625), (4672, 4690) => 1.03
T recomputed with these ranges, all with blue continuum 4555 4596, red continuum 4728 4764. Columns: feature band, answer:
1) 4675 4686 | 0.01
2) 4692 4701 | 0.00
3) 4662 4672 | -0.02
